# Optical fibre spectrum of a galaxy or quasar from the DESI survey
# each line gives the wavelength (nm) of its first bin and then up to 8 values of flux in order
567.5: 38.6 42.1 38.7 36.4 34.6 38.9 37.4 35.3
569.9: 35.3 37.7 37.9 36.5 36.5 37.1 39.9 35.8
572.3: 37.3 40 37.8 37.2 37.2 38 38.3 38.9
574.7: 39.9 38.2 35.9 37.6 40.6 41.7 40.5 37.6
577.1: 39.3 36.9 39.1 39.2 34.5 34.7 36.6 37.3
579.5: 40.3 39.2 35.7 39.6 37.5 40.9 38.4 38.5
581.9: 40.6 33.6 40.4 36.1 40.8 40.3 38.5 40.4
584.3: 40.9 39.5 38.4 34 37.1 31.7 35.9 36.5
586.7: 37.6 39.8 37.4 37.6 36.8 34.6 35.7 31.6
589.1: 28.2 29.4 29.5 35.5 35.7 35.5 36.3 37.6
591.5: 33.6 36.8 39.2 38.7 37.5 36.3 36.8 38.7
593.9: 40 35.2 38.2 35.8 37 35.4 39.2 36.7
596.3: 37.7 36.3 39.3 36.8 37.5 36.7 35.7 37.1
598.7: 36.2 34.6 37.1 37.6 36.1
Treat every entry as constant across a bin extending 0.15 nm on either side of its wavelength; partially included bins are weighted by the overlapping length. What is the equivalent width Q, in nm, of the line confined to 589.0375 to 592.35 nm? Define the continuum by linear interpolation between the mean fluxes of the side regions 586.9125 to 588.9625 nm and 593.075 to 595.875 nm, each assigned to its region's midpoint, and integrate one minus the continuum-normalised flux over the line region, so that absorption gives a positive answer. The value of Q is 0.18 nm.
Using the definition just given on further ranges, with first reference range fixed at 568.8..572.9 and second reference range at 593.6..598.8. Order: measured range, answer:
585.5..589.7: 0.28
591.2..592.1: 0.02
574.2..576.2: -0.08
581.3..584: -0.10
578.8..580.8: -0.04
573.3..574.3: -0.01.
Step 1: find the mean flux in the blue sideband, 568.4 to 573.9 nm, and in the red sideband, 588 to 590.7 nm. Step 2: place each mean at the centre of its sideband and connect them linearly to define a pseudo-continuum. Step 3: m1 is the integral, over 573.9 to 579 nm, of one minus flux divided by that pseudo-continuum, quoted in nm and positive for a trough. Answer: -0.32 nm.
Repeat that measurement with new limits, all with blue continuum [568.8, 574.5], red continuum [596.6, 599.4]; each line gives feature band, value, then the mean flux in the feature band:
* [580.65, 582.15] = -0.07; 38.9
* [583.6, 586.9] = -0.02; 37.3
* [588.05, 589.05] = 0.10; 33.4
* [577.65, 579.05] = 0.02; 36.7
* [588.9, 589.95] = 0.20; 29.8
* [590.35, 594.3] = -0.02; 37.1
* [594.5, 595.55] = 0.01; 36.4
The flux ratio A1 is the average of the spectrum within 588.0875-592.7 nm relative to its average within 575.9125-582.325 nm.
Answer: 0.9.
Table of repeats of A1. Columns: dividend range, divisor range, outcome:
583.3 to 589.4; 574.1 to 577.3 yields 0.93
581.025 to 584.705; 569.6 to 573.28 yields 1.05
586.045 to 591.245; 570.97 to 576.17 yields 0.92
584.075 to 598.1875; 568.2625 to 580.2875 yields 0.96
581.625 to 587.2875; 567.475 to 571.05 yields 1.01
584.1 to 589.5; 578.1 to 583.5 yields 0.94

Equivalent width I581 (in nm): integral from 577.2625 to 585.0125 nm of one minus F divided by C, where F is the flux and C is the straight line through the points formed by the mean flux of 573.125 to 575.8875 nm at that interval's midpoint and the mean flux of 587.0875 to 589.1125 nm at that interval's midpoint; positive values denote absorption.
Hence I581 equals -0.37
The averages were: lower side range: 38.1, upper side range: 35.2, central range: 38.4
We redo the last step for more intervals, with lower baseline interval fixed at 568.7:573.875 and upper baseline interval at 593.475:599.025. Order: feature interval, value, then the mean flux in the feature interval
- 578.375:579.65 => 0.01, 37.1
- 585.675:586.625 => 0.06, 35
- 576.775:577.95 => -0.04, 38.4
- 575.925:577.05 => -0.08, 40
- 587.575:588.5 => 0.03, 36.1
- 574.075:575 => -0.04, 39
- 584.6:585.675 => 0.01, 36.8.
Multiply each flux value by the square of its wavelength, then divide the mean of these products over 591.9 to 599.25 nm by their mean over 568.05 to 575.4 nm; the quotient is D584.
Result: 1.1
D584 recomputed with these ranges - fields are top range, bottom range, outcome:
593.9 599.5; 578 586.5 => 1.02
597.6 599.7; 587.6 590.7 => 1.13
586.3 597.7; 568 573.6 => 1.05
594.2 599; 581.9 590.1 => 1.05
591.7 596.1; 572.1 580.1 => 1.04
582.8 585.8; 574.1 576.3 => 1.02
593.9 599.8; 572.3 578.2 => 1.03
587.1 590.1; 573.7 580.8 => 0.92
